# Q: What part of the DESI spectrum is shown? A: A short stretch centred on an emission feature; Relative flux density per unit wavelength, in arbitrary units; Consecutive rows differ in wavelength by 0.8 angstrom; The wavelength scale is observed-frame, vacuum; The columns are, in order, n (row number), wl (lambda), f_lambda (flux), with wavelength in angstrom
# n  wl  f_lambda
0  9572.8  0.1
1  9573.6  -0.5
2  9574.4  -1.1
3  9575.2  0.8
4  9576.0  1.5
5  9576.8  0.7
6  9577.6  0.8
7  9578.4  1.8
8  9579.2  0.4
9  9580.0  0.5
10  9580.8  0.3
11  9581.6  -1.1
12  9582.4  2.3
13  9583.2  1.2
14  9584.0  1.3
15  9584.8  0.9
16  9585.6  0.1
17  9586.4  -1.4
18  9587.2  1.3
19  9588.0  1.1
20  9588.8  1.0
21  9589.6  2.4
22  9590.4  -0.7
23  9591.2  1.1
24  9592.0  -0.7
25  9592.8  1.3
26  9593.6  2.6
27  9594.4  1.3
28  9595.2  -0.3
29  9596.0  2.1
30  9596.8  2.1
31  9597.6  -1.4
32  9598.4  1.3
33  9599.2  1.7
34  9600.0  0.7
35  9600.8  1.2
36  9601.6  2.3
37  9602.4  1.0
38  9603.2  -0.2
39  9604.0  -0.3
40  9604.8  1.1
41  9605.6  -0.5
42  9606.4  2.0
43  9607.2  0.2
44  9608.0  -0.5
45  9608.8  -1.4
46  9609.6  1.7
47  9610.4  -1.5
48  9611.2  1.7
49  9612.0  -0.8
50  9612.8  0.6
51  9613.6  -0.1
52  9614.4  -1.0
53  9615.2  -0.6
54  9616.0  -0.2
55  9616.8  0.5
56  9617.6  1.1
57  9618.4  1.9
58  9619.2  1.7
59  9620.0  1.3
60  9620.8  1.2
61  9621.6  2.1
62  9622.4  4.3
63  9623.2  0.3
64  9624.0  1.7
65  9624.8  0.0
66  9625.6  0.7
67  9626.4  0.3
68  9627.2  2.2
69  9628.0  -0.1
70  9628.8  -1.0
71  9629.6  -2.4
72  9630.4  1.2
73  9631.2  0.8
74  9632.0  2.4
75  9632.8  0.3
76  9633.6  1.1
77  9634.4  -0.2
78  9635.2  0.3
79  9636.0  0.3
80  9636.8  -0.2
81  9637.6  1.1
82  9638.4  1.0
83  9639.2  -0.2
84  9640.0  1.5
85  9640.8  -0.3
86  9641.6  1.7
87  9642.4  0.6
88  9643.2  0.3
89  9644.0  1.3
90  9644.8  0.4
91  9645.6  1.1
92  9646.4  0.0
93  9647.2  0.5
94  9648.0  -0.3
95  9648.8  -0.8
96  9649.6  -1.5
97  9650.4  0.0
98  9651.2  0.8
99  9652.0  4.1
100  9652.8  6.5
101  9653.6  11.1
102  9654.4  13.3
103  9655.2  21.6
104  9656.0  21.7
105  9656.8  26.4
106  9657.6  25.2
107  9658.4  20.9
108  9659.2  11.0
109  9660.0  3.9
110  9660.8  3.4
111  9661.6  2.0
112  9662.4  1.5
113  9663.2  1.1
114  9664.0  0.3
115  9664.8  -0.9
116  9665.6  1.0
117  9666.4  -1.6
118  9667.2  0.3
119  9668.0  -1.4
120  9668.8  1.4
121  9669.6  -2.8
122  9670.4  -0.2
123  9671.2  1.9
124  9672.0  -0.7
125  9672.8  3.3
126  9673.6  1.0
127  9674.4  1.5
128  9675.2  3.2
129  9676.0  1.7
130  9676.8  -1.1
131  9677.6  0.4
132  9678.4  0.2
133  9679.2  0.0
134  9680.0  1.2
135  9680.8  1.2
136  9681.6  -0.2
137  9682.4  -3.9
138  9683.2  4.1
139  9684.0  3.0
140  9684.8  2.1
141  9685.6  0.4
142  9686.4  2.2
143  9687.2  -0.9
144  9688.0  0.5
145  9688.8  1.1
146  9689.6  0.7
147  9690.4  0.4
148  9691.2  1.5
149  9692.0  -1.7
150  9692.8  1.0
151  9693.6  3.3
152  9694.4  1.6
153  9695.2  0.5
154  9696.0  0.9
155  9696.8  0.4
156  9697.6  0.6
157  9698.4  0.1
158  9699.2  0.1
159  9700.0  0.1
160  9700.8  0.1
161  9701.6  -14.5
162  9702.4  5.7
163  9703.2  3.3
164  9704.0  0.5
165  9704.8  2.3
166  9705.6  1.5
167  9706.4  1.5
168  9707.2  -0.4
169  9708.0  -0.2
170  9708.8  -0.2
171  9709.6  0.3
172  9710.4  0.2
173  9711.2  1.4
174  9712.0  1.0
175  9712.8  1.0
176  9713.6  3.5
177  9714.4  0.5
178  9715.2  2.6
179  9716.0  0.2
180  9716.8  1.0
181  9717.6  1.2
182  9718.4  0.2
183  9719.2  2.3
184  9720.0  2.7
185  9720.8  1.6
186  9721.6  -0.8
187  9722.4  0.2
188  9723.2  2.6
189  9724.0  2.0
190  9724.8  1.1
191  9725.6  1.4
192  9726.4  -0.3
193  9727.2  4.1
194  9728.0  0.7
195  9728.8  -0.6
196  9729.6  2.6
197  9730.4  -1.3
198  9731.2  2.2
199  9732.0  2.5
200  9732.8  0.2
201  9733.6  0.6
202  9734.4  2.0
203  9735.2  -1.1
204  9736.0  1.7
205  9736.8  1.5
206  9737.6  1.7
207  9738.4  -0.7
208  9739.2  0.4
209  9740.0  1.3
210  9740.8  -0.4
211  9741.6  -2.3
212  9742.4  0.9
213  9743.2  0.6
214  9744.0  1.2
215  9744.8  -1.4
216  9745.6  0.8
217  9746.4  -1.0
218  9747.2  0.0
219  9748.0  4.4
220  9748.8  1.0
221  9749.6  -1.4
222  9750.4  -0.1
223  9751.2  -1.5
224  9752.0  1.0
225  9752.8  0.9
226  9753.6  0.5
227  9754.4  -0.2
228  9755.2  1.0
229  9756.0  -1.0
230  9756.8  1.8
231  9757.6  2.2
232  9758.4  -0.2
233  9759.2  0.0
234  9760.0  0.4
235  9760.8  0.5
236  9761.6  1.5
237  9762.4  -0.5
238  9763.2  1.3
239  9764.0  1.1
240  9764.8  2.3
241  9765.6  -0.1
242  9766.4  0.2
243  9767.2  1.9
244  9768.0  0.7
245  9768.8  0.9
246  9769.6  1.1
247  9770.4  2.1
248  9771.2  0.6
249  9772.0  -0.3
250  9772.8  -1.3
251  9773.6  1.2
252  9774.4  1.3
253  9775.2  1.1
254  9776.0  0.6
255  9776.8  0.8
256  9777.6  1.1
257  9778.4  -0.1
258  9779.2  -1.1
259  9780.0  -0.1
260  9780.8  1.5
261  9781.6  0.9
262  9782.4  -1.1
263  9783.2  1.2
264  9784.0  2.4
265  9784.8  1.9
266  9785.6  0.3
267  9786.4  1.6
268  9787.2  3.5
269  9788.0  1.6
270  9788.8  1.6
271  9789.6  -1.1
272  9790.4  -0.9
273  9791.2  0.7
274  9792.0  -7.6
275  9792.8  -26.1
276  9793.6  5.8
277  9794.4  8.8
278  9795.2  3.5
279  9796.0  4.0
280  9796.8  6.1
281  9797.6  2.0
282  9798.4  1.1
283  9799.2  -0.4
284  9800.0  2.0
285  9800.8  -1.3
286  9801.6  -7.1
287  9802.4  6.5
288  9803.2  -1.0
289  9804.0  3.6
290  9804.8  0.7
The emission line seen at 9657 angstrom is [O III] 5007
